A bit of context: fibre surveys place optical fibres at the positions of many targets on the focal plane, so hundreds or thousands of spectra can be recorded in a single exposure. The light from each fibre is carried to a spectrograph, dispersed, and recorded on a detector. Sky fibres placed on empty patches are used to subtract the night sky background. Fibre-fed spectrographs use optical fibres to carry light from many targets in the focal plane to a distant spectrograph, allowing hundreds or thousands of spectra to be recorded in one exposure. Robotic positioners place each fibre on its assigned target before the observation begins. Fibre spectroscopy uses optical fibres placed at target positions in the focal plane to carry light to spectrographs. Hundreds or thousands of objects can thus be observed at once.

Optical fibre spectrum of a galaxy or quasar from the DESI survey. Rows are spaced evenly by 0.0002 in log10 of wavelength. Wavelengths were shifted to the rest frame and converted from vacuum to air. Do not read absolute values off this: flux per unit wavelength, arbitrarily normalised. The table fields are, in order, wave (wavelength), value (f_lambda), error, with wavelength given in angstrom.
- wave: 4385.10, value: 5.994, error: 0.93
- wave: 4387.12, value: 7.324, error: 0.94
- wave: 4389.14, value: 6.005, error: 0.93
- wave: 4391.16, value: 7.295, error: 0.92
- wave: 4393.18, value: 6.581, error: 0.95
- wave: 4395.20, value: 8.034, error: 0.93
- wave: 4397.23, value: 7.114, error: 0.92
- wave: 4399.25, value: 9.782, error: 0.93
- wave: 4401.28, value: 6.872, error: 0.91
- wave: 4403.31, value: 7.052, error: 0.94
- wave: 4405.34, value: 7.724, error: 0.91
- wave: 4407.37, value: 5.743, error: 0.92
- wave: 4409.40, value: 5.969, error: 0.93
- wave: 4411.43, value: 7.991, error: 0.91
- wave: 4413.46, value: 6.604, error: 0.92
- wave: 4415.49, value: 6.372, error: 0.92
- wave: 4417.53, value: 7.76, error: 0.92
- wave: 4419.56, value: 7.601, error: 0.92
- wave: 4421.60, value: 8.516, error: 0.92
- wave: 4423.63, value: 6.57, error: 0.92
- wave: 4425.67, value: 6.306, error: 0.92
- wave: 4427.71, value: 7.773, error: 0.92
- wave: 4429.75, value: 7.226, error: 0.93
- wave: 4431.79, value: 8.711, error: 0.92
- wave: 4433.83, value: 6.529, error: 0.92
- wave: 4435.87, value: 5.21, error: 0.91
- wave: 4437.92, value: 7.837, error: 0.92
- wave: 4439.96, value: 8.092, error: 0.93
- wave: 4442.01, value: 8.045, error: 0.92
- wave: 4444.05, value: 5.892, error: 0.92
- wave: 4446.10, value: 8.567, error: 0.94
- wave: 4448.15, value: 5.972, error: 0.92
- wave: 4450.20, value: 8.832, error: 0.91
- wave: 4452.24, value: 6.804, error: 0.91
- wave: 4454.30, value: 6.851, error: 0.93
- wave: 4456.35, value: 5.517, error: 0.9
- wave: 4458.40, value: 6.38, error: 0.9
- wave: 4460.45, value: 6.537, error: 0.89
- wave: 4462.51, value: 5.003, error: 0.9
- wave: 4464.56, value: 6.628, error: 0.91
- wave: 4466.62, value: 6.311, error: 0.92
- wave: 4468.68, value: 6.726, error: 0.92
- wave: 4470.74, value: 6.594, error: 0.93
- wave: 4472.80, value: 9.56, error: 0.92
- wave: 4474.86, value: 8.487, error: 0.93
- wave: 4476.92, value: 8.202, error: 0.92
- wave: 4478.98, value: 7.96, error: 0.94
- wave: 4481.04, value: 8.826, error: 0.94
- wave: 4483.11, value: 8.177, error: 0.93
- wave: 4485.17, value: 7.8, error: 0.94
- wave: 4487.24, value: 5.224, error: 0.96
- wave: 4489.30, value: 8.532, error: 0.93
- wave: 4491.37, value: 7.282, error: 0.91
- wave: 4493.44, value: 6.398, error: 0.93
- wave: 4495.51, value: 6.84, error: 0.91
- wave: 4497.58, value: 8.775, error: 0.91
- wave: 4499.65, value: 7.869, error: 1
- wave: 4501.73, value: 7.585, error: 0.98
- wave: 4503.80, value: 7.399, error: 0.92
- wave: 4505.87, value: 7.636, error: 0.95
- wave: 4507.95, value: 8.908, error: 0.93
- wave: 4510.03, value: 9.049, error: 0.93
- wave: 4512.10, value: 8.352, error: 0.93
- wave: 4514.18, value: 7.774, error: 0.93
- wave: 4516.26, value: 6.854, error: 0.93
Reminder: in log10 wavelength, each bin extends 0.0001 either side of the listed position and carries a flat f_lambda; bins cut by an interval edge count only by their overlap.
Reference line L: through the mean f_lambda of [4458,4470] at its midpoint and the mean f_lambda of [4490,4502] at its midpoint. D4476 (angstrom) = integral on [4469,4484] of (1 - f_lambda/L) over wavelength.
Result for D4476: -3.22 angstrom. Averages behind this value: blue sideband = 6.26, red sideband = 7.47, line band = 8.19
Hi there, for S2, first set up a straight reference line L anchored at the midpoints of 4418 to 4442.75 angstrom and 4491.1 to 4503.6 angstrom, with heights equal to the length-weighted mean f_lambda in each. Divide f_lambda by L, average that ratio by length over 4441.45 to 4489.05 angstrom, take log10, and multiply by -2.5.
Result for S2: 0.03 mag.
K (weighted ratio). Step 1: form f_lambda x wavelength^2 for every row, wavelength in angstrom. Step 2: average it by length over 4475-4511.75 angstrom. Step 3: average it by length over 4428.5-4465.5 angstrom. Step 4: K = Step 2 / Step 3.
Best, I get 1.15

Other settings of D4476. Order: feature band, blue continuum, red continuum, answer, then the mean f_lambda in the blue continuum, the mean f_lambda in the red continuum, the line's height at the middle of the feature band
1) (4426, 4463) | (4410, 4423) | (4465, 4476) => 2.2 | 7.4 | 7.49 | 7.45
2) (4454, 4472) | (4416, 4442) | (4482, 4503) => 2.7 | 7.35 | 7.45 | 7.4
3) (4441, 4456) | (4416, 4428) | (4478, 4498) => 0.5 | 7.35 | 7.54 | 7.43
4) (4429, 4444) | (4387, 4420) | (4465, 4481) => 0.3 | 7.16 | 7.72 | 7.42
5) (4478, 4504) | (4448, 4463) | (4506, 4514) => 0.8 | 6.57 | 8.53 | 7.85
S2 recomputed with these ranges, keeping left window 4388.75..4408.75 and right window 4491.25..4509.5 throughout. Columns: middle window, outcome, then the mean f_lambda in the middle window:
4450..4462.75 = 0.152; 6.51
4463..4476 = 0.038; 7.29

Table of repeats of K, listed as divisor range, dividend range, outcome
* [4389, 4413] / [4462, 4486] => 1.09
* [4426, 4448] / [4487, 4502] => 1.04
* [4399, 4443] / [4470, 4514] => 1.12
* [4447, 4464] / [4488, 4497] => 1.14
